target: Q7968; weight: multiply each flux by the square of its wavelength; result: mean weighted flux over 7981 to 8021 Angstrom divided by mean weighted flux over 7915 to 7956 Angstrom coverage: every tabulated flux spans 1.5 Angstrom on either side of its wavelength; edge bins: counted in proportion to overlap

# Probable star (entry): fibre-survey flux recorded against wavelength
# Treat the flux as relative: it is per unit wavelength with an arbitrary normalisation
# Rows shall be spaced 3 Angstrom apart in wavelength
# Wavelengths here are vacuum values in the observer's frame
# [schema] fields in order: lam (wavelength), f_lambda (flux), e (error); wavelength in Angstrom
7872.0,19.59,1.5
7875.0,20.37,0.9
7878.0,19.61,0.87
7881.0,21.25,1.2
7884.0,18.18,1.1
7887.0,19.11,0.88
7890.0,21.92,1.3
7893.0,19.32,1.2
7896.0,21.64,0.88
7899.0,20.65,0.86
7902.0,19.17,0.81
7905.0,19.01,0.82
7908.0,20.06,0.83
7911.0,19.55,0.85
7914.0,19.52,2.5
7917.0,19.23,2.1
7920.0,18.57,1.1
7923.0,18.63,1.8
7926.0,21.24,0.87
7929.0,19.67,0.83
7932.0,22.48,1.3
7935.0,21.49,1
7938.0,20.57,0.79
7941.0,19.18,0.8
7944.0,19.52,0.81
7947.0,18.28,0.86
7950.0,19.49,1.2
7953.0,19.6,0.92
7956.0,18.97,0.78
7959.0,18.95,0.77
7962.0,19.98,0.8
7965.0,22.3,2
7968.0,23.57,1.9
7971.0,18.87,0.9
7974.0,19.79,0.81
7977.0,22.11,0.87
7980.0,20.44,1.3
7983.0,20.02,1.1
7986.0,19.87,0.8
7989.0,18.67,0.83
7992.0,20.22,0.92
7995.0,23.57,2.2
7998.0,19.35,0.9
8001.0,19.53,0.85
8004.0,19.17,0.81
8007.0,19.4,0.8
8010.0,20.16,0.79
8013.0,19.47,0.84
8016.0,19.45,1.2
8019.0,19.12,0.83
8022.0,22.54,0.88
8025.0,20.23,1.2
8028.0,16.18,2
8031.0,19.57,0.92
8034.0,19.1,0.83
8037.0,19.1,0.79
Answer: 1.02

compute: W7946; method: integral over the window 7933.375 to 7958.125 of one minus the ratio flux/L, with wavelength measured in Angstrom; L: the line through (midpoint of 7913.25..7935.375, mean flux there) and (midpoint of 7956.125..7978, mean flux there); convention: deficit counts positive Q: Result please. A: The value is 0.9 Angstrom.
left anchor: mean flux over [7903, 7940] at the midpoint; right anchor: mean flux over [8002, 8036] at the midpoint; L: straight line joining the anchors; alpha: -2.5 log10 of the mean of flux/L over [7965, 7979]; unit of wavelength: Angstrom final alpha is -0.08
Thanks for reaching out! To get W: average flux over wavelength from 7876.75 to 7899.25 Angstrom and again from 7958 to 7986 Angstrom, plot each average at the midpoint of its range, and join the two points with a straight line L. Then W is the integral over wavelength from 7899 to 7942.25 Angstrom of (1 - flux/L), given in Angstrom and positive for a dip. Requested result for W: 1.0 Angstrom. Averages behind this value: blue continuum 20.2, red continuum 20.7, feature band 19.9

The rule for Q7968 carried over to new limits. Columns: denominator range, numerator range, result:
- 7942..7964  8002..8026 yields 1.05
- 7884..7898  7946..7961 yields 0.96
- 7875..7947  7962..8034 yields 1.03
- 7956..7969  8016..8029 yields 0.96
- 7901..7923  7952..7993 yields 1.07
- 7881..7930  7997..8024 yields 1.03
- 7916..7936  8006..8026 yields 1.02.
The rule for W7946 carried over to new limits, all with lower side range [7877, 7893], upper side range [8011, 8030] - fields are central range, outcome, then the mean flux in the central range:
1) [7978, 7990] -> -0.16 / 19.9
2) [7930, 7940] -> -0.76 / 21.3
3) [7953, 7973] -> -0.67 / 20.4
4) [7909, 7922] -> 0.42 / 19.2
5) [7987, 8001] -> -0.52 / 20.3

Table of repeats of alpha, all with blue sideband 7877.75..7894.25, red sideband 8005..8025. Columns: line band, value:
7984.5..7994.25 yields 0.01 mag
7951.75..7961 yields 0.04 mag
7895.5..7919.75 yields 0.01 mag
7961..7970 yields -0.10 mag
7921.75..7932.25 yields -0.02 mag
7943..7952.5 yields 0.05 mag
